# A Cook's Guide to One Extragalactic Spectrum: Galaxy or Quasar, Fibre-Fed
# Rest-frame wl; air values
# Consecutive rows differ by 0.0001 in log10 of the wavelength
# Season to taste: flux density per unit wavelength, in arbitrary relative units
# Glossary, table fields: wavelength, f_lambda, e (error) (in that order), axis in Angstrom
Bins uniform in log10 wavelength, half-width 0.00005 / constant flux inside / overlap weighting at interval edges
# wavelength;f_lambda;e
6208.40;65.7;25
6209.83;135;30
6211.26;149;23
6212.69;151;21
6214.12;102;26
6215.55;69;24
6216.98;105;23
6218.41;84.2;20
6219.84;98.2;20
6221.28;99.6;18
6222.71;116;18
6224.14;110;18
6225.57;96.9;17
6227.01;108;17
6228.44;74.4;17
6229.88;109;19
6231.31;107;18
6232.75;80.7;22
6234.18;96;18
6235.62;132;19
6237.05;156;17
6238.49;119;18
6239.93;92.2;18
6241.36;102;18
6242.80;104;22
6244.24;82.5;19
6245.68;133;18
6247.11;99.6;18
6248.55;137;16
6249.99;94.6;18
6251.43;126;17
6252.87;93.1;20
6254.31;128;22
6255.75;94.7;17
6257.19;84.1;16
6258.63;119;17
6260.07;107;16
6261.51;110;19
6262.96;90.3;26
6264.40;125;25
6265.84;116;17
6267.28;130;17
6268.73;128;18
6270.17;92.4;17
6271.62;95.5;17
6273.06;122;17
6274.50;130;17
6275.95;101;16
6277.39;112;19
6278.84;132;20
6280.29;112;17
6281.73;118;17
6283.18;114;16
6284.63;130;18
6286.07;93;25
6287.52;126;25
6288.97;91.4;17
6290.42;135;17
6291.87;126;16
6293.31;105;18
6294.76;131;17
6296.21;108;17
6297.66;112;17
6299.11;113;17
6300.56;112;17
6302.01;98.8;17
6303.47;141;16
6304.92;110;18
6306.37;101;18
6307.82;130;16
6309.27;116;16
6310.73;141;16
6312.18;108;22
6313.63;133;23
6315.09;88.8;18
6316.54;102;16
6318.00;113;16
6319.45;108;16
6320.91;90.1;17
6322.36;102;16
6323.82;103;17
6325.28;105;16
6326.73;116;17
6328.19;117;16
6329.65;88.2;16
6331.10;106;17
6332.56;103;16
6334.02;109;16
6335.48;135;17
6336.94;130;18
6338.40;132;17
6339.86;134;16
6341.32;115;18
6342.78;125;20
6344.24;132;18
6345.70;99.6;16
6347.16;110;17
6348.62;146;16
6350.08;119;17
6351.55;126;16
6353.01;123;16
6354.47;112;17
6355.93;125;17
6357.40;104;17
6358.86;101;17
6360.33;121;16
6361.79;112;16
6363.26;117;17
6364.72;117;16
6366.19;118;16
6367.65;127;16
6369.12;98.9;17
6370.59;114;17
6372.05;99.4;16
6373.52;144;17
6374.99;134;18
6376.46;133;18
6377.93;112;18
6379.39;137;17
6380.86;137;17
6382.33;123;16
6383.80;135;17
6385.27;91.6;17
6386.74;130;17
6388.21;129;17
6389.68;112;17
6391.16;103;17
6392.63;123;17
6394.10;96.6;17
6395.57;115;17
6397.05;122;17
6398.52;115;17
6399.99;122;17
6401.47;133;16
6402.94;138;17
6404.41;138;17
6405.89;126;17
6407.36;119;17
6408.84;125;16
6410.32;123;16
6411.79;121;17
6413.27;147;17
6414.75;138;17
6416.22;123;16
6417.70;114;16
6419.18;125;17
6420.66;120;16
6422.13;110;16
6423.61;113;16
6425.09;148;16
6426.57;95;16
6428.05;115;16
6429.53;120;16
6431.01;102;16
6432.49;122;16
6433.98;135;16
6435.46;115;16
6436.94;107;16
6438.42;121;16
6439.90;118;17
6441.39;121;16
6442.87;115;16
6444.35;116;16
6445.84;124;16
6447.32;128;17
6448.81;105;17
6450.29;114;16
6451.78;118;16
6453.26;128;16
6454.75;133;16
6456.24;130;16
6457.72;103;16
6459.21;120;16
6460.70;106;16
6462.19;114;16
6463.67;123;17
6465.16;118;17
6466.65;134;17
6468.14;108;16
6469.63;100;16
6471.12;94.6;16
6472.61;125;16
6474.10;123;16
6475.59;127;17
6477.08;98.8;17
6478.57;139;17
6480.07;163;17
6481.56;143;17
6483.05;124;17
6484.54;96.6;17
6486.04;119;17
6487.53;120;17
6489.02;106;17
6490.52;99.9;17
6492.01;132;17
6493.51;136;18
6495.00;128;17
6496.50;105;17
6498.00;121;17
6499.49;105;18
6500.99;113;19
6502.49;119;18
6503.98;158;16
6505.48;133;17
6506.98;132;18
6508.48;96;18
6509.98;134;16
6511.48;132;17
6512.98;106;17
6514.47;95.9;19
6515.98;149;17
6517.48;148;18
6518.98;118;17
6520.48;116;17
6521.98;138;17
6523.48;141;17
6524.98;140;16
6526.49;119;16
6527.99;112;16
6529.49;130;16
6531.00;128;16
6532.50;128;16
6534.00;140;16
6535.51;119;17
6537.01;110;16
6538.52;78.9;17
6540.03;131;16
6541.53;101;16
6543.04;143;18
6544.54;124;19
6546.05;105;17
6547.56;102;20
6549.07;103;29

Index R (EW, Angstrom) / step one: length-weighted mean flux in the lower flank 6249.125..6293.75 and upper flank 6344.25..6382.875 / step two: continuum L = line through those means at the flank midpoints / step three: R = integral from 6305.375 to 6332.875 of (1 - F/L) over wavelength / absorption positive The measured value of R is 1.7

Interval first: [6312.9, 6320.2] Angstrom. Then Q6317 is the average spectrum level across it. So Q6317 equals 109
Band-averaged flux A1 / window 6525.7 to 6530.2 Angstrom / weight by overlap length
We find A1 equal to 120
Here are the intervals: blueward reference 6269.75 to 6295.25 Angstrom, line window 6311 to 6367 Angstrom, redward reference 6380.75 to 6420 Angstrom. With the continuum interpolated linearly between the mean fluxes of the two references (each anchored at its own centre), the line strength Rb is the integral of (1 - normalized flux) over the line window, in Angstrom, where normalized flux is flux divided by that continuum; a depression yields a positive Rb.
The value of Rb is 2.0 Angstrom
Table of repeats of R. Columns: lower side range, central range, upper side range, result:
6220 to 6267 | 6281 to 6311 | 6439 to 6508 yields -1.58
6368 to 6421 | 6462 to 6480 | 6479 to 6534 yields 0.77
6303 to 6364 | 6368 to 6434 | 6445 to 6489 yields -2.25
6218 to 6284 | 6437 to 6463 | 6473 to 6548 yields 0.28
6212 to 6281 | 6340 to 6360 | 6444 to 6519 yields -0.86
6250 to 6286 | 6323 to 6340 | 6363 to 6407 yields 0.45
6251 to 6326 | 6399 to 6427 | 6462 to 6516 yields -1.89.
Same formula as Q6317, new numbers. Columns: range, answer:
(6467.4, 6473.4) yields 107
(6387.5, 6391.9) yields 114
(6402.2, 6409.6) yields 129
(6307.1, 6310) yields 123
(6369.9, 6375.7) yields 123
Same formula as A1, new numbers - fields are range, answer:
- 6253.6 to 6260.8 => 107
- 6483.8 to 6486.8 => 108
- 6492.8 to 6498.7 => 122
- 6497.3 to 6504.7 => 123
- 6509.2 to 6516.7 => 123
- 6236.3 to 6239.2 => 138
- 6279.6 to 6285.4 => 118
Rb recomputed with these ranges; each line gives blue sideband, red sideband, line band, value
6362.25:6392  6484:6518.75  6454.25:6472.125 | 0.9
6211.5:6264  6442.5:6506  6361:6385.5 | -1.5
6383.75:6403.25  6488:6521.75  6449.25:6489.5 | 0.4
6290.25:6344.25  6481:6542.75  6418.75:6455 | 0.2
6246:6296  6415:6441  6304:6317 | -0.1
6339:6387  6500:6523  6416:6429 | 0.5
